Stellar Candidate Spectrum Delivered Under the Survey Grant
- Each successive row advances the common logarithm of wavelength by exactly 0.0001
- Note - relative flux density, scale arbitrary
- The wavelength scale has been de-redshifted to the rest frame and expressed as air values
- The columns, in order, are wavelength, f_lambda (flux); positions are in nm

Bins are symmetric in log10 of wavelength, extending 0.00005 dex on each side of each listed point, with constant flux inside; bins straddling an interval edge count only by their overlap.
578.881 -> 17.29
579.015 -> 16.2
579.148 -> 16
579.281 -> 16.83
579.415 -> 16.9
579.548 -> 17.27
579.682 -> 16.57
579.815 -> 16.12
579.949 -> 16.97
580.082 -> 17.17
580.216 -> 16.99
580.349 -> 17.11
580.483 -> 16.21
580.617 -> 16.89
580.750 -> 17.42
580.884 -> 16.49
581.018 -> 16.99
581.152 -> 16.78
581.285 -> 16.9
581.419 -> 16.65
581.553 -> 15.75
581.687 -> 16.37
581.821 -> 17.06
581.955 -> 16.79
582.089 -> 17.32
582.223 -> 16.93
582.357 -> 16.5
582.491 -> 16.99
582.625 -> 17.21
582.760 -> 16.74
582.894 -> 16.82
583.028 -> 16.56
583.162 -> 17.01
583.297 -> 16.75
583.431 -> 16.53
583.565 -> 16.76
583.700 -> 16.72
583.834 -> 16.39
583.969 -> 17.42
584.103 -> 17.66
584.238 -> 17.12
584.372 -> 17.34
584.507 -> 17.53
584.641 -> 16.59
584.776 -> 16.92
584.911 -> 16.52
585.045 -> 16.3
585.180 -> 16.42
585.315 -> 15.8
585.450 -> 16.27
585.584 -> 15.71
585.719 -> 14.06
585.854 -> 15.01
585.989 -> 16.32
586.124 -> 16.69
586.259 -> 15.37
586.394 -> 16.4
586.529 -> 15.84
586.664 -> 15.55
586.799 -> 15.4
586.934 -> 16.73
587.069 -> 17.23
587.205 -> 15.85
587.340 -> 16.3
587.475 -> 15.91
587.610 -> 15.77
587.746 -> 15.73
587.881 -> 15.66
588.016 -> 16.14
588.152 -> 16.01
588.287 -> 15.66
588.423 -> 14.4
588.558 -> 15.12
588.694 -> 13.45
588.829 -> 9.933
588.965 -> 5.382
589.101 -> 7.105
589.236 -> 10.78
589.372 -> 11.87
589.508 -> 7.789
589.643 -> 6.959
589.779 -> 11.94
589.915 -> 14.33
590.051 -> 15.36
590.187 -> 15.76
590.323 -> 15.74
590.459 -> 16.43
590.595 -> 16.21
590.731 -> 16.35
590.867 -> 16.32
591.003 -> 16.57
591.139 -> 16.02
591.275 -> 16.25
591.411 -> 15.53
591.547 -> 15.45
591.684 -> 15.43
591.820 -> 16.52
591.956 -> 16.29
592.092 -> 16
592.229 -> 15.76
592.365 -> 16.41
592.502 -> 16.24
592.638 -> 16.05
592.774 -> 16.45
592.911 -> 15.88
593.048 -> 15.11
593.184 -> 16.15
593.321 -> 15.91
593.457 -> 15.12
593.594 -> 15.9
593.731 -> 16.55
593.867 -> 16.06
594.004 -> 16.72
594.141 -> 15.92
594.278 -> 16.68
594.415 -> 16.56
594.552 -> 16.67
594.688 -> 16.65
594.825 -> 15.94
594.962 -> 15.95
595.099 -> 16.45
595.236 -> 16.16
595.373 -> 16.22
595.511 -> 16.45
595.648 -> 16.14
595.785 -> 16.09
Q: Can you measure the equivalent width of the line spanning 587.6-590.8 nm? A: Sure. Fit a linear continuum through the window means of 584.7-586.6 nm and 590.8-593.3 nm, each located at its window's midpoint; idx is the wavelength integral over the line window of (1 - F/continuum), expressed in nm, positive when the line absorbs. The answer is 0.54 nm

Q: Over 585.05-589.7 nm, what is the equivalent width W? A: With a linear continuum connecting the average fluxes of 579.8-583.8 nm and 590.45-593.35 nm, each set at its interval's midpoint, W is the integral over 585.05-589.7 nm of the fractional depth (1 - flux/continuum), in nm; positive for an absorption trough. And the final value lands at 0.597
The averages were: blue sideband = 16.8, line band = 14.3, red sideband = 16.1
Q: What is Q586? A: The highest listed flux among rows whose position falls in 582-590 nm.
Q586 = 17.66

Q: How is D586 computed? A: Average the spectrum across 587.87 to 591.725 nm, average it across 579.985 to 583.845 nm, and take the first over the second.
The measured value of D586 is 0.82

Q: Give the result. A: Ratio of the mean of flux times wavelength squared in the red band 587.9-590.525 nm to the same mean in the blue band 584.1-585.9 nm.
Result 0.79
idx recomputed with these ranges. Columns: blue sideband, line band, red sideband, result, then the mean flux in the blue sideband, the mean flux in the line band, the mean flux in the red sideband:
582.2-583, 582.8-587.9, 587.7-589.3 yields -0.47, 16.8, 16.4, 12.9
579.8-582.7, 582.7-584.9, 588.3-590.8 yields -0.20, 16.8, 16.9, 12.6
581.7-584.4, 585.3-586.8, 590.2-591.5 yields 0.08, 16.9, 15.7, 16.1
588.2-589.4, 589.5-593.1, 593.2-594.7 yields -0.37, 11.6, 15.3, 16.2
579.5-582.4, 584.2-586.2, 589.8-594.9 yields 0.02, 16.8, 16.3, 16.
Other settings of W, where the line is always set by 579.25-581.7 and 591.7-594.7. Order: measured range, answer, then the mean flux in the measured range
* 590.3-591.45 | 0.00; 16.2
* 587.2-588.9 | 0.14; 15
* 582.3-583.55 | -0.01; 16.8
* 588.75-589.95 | 0.50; 9.48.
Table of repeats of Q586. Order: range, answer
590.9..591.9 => 16.57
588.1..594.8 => 16.72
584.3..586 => 17.53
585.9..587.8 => 17.23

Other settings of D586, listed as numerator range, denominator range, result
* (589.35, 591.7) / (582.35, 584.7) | 0.86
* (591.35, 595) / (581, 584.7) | 0.95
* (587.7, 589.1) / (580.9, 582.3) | 0.80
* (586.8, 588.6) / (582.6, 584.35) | 0.94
